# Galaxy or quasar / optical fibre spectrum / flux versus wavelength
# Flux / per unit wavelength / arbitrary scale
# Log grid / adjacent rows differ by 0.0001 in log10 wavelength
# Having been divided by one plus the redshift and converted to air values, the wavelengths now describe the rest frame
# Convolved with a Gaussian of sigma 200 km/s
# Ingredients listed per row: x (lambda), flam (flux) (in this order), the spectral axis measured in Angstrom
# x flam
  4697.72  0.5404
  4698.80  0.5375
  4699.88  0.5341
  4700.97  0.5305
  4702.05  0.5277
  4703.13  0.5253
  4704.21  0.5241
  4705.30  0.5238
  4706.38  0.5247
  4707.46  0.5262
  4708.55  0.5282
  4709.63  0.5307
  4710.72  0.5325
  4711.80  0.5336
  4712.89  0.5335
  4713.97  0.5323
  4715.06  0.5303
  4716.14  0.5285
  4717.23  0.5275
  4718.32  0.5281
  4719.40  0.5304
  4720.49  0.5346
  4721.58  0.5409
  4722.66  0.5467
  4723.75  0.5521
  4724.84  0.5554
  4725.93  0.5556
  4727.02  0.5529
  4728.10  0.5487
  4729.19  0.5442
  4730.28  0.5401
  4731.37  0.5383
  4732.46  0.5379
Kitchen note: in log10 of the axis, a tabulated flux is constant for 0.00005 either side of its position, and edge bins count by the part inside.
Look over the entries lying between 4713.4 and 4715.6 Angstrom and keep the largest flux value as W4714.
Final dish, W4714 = 0.5323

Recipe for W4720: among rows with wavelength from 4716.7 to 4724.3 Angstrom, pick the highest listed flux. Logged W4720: 0.5521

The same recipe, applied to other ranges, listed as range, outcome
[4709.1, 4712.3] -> 0.5336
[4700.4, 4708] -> 0.5305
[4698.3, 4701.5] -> 0.5375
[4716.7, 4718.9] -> 0.5281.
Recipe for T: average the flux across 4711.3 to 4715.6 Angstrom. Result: 0.532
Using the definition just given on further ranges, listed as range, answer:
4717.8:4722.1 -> 0.534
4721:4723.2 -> 0.545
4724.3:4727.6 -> 0.555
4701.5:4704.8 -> 0.526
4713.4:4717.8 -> 0.53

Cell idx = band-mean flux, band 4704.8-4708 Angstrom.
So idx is 0.526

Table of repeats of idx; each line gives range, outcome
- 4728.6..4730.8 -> 0.542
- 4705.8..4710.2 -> 0.527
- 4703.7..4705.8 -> 0.522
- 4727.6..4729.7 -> 0.546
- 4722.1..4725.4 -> 0.551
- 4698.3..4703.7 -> 0.531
